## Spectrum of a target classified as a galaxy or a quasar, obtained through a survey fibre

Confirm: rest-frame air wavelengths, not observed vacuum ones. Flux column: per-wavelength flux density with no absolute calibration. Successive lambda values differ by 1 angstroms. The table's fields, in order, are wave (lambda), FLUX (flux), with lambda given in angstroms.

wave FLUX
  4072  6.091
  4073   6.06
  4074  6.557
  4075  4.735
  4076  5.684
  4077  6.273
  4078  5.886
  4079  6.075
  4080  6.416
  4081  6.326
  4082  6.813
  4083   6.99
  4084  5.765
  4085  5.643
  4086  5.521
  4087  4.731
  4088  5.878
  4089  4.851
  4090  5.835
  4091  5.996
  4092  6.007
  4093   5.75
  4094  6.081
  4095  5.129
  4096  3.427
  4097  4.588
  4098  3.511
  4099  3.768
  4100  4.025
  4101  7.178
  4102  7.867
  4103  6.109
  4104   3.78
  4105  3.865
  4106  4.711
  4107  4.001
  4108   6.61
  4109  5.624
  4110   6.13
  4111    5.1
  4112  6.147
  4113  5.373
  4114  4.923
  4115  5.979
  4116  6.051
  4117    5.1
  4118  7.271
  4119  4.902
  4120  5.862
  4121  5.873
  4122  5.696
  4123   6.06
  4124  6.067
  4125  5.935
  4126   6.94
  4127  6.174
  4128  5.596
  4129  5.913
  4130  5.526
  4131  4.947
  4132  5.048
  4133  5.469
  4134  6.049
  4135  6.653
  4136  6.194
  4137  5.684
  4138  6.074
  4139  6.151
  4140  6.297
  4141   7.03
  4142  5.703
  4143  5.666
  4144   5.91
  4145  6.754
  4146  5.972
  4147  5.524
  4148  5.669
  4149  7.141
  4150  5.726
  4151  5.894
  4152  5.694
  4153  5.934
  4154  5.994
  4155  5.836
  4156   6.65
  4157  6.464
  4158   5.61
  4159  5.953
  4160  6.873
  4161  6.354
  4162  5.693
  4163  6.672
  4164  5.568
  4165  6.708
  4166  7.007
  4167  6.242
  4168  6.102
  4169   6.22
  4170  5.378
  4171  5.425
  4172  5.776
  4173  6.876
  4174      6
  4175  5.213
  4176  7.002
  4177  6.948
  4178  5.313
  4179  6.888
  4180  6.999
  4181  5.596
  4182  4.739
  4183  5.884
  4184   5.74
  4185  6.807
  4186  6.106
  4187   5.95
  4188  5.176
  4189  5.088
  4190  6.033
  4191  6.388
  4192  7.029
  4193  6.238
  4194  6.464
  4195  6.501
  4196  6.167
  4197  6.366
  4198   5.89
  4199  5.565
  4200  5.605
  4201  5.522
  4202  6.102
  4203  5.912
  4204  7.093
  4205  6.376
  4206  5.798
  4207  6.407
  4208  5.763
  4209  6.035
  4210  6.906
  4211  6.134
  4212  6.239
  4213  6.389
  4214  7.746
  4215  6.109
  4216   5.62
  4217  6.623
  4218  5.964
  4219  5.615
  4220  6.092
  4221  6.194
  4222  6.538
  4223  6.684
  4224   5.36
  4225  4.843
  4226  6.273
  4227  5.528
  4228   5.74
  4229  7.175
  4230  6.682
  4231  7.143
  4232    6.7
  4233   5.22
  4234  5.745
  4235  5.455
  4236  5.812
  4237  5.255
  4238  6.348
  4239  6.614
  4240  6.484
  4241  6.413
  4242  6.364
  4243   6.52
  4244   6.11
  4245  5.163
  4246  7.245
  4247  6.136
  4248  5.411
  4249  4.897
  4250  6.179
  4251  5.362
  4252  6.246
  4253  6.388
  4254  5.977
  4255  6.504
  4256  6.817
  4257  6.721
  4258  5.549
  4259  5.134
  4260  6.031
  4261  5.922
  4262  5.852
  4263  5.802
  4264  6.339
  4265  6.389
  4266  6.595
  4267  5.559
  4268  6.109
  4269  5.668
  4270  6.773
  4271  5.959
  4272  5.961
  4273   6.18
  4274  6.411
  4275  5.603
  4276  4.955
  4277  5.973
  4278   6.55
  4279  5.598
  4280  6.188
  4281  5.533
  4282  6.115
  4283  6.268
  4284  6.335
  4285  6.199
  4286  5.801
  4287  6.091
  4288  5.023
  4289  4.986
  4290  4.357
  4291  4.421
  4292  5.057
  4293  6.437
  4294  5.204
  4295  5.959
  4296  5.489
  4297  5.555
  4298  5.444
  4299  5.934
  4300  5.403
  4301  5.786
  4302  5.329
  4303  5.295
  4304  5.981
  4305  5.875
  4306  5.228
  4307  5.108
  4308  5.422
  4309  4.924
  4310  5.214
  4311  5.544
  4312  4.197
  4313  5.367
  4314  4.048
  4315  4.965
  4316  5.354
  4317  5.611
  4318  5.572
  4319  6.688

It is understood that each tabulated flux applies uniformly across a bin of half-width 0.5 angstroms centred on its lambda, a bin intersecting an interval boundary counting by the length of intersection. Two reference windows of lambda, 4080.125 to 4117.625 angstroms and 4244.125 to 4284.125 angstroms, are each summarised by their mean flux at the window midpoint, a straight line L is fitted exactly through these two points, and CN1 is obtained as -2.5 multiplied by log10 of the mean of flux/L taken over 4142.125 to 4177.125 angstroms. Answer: -0.08 mag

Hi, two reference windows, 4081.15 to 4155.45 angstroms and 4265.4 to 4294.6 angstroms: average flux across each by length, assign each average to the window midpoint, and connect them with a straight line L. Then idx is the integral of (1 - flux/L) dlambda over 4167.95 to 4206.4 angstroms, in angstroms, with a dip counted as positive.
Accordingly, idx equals -2.1 angstroms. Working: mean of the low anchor 5.7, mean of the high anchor 5.79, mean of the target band 6.06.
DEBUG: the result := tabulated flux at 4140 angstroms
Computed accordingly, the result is 6.297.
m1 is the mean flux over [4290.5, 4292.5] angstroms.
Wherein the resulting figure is 4.74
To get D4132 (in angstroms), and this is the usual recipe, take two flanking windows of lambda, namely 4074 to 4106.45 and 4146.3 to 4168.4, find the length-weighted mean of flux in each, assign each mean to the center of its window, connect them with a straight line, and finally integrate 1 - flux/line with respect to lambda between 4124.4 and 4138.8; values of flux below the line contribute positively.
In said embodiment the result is 0.0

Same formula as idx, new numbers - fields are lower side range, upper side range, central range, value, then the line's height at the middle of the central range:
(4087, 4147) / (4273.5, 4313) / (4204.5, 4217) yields -1.60 angstroms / 5.59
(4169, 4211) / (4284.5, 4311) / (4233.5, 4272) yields -2.29 angstroms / 5.71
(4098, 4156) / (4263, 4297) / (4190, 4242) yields -3.41 angstroms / 5.79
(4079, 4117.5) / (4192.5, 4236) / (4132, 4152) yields -1.12 angstroms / 5.73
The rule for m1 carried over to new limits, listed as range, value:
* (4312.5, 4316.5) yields 4.93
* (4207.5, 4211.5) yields 6.21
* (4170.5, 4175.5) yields 5.86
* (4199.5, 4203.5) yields 5.79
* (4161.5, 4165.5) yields 6.16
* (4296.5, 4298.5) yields 5.5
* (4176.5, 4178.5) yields 6.13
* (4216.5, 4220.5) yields 6.07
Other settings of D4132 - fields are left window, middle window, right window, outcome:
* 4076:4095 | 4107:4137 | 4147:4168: 1.2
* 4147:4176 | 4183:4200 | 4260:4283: 0.0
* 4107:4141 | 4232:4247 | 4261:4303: -0.7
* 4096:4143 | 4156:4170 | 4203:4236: -0.9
